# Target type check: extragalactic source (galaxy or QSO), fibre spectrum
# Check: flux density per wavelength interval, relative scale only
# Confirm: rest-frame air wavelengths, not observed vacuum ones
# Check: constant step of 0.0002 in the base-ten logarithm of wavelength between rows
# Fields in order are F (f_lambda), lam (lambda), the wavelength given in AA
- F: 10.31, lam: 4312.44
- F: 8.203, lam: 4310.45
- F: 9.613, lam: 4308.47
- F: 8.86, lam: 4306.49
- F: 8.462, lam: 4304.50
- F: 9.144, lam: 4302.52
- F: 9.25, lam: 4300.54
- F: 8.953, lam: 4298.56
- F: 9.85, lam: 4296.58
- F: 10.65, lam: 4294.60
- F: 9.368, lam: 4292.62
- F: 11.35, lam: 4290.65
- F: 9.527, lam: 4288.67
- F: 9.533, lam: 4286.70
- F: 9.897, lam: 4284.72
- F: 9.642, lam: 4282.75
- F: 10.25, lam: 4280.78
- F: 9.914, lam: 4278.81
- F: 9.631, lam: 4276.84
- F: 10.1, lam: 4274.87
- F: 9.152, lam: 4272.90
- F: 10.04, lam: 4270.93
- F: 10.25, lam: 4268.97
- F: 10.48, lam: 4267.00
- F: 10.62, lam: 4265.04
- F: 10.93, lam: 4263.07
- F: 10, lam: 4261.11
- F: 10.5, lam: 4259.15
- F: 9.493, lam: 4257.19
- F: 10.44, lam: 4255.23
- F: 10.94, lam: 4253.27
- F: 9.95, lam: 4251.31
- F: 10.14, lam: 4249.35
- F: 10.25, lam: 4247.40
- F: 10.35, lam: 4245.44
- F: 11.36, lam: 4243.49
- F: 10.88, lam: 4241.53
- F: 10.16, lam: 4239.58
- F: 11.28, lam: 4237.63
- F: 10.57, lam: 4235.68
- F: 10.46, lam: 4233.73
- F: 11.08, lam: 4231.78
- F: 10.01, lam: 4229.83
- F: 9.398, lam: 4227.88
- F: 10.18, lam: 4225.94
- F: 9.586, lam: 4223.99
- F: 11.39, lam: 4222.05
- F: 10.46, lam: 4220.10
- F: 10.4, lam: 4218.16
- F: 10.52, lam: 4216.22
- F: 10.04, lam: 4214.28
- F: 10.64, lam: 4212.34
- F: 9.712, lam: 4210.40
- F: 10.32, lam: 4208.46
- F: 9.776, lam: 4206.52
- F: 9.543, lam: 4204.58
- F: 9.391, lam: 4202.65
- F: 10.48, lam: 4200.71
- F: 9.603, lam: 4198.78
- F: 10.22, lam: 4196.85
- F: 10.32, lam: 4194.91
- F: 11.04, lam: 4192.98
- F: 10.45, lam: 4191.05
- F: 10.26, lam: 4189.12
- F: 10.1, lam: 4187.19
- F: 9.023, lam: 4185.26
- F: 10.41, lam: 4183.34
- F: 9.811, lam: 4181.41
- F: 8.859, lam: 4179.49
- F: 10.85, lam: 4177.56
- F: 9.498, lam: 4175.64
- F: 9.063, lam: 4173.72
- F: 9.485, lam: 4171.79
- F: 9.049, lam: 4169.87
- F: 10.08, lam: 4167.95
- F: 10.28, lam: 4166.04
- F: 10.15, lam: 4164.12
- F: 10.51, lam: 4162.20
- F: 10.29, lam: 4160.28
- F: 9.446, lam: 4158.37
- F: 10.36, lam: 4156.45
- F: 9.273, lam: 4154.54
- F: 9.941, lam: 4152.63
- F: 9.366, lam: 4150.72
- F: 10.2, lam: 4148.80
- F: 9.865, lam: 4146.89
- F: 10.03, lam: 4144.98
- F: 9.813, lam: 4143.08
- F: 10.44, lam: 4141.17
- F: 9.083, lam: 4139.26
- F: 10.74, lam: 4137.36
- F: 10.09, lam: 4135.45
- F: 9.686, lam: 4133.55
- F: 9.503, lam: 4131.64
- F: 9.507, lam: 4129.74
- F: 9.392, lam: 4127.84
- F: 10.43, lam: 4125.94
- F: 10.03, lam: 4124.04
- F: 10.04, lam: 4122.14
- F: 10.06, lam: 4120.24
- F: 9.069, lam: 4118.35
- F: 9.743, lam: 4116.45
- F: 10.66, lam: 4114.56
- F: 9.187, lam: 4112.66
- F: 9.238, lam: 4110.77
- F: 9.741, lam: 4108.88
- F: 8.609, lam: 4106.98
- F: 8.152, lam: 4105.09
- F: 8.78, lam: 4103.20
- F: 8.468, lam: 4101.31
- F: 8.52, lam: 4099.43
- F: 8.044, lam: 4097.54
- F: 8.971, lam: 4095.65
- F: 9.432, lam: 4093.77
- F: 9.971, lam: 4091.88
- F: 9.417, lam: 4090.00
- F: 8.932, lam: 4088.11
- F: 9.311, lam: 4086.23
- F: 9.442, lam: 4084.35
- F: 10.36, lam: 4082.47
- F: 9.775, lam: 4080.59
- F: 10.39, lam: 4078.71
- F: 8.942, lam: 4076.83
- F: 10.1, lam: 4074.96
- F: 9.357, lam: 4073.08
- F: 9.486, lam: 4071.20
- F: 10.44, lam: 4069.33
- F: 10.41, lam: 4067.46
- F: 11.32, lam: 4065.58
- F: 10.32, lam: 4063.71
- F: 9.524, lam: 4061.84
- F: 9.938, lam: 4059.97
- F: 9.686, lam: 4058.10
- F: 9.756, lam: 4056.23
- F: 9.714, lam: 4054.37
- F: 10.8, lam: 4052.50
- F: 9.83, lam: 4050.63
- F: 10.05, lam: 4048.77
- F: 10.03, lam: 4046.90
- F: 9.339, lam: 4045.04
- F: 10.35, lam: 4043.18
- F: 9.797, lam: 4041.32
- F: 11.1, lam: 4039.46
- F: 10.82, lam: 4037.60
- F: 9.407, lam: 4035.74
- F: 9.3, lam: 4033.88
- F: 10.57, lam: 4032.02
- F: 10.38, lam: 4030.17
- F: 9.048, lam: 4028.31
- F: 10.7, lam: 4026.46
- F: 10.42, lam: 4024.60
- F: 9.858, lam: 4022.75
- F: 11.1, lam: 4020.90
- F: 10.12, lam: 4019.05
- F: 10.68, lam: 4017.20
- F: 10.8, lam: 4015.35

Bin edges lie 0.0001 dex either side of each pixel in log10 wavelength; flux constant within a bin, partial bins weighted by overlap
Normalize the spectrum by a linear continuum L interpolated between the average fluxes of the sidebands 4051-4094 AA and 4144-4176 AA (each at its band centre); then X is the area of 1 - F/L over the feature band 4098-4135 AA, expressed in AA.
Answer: 1.7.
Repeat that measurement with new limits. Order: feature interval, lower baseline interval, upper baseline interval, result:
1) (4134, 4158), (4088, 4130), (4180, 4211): -0.7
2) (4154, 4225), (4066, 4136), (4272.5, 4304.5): -3.0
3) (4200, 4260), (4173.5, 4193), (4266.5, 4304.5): -2.7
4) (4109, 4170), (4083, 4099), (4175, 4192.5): -1.8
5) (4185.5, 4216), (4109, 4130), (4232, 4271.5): 0.3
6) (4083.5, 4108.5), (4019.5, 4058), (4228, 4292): 3.0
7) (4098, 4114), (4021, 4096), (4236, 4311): 1.8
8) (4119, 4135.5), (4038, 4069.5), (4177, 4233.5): 0.5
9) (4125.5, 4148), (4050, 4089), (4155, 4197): 0.2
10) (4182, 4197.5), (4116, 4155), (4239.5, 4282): -0.3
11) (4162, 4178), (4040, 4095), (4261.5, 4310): 0.0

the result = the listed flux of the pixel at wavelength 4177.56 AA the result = 10.85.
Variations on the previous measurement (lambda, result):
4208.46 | 10.32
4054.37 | 9.714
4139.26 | 9.083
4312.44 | 10.31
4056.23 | 9.756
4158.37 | 9.446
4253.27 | 10.94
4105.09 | 8.152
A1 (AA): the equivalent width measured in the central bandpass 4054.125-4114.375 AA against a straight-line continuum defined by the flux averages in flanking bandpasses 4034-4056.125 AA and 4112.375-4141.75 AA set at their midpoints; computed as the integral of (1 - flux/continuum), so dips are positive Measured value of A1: 2.8 AA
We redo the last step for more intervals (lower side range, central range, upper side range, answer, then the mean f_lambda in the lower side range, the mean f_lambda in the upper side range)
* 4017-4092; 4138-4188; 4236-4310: 0.94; 10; 10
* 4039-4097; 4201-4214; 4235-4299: 0.21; 9.86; 10.2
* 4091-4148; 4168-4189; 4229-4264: 0.65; 9.51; 10.5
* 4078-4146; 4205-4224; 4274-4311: -1.44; 9.53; 9.6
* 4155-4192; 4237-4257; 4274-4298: -1.18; 9.88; 9.96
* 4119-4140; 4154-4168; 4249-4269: -0.12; 9.87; 10.3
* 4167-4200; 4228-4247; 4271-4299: -1.41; 9.89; 9.87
